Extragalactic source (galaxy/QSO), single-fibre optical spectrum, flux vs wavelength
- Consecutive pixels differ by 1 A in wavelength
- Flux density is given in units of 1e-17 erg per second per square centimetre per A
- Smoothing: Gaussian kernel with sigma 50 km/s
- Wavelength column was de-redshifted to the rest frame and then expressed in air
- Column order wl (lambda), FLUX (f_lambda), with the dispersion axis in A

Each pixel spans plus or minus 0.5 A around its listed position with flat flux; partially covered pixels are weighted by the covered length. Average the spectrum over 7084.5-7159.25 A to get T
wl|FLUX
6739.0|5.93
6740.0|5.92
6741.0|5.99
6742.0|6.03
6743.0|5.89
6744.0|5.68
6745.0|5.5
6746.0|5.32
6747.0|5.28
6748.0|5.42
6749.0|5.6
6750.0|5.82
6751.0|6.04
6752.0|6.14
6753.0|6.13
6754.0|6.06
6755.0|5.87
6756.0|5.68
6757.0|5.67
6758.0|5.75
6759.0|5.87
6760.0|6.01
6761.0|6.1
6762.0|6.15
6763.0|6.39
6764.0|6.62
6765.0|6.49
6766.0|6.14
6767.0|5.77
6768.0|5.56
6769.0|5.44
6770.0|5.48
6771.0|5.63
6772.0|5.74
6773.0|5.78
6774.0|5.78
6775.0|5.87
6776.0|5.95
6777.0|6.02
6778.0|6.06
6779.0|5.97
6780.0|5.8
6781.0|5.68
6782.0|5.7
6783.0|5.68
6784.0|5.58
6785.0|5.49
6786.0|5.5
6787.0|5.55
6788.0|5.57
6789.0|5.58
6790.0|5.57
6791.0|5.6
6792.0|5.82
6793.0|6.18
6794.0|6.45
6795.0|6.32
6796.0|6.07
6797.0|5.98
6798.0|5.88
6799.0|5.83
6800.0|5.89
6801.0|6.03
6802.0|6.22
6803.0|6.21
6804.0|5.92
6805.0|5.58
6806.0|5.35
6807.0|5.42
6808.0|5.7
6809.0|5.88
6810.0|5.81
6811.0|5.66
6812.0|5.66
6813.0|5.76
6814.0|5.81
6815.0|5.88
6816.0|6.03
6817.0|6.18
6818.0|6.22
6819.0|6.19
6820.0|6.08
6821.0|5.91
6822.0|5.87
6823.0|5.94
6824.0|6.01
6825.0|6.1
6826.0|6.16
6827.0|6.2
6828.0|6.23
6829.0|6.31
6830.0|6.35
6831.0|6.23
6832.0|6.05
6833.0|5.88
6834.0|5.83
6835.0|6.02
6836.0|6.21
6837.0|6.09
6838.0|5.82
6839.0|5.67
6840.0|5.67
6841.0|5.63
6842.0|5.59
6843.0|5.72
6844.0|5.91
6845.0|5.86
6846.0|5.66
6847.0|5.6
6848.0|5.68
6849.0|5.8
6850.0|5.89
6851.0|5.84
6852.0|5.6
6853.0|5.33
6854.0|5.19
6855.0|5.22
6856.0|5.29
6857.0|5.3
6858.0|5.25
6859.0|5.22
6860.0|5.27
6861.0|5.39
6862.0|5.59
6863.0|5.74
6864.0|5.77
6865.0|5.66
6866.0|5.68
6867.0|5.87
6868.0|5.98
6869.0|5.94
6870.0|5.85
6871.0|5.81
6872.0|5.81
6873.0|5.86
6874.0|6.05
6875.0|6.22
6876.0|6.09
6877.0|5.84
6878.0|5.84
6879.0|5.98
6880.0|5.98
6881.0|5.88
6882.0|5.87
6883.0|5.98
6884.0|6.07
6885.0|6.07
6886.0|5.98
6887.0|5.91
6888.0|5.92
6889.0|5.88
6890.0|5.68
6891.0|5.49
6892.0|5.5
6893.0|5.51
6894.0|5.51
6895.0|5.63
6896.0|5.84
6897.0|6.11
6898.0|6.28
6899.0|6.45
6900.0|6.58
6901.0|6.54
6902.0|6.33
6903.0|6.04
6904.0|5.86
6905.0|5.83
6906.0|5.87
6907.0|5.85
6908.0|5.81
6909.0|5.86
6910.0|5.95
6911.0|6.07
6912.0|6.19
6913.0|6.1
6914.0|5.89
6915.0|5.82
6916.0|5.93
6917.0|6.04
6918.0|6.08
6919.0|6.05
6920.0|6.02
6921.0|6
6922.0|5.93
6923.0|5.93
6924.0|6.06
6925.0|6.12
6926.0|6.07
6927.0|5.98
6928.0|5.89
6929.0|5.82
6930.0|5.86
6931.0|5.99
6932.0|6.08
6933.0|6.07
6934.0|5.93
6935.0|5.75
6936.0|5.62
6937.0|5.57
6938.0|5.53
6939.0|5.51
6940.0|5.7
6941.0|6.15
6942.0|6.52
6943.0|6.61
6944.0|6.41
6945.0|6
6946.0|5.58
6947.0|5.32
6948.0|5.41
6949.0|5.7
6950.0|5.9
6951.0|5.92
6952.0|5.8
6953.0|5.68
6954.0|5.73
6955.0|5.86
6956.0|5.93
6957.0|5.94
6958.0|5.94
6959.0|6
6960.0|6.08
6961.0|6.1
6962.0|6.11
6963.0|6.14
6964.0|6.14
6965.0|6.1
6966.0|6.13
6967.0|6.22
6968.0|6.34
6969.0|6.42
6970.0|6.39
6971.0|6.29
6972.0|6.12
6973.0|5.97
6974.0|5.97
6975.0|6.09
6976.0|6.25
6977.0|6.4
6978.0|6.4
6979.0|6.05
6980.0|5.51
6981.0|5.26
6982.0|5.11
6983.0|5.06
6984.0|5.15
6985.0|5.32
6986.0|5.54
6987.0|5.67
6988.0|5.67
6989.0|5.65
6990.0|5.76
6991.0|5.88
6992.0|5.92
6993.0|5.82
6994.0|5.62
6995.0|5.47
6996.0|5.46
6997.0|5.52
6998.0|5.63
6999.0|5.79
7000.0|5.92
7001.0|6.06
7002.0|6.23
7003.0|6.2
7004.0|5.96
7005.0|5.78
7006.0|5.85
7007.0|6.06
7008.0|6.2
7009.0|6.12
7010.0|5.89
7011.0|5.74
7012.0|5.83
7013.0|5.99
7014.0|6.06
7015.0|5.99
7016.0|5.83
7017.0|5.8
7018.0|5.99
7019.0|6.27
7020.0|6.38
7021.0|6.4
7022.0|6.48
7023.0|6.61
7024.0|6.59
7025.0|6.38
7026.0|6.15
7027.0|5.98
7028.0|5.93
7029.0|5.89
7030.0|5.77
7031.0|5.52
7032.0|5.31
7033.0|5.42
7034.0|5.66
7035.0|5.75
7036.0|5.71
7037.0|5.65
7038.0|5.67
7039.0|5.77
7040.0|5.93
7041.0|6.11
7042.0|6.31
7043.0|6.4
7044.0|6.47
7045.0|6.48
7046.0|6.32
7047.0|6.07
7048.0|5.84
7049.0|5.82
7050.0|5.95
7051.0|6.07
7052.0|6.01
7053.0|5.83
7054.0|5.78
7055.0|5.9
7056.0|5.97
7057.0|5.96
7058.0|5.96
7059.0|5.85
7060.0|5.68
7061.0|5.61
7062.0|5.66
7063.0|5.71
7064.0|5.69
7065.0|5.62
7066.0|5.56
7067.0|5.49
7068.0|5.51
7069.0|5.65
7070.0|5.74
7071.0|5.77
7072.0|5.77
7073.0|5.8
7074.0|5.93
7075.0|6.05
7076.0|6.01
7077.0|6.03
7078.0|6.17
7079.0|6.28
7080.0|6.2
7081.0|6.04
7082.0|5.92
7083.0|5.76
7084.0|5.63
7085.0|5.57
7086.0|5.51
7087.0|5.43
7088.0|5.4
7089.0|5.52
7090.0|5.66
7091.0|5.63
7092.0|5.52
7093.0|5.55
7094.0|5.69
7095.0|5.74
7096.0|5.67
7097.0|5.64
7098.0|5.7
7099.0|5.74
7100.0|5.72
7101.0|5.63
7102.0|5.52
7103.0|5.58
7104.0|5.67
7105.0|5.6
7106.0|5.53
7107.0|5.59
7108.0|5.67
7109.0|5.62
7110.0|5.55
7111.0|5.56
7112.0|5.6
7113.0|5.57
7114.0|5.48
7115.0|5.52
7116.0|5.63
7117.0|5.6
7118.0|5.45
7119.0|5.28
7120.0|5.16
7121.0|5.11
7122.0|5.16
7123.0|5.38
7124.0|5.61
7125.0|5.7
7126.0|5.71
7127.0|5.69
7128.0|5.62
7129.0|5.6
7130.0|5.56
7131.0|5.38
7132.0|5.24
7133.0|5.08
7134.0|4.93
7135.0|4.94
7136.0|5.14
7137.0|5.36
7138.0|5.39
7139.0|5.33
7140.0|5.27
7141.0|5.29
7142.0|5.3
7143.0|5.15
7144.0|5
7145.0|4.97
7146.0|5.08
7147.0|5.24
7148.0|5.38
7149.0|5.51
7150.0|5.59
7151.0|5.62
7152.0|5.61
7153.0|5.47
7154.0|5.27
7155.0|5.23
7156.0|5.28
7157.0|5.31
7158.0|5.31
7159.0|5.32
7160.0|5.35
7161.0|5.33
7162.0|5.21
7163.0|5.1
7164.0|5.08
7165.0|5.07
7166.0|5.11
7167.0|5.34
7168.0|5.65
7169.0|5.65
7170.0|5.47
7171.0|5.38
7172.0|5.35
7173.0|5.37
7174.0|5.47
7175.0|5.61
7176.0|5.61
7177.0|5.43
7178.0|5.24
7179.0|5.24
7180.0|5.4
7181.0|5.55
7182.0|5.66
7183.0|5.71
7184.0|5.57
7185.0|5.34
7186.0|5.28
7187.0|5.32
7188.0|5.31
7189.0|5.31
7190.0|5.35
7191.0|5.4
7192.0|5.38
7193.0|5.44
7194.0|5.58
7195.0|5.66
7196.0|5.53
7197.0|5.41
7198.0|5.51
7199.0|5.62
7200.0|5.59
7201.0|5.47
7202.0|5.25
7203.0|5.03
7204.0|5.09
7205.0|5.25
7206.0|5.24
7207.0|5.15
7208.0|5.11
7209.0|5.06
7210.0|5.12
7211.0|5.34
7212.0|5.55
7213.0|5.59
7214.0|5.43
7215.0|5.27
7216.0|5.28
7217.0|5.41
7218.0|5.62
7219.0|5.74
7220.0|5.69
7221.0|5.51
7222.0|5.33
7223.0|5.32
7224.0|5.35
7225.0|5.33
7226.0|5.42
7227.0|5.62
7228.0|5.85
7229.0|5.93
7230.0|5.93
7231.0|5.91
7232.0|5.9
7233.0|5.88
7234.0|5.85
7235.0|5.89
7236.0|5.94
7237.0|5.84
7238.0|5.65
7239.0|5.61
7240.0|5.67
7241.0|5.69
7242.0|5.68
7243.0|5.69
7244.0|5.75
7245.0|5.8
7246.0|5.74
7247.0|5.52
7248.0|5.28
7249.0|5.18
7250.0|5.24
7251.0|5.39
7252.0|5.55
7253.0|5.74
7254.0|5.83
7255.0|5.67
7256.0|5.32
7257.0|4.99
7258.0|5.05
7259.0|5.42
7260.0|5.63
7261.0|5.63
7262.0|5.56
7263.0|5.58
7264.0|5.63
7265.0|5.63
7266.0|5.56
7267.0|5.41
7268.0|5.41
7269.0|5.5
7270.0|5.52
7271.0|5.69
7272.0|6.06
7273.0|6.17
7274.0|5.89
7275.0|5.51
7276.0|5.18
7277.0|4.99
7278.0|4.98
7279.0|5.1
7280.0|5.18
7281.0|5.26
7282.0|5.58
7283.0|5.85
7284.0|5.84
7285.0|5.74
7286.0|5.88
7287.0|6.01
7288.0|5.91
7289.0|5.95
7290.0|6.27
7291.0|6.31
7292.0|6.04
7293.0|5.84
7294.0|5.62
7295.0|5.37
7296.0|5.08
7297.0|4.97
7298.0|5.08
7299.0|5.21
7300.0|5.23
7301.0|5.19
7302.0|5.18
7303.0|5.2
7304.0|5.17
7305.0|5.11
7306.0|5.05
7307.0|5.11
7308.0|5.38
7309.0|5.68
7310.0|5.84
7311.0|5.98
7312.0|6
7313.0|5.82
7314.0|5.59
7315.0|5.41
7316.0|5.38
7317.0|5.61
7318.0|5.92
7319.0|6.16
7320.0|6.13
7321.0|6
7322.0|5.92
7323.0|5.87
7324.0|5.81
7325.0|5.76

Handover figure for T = 5.45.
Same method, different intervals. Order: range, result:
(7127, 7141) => 5.31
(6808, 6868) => 5.8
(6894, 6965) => 5.96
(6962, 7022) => 5.92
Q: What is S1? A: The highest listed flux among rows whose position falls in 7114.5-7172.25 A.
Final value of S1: 5.71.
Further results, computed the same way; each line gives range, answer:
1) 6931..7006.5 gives 6.61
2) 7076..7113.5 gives 6.28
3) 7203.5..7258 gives 5.94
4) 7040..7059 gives 6.48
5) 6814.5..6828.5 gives 6.23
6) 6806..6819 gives 6.22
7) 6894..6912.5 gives 6.58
